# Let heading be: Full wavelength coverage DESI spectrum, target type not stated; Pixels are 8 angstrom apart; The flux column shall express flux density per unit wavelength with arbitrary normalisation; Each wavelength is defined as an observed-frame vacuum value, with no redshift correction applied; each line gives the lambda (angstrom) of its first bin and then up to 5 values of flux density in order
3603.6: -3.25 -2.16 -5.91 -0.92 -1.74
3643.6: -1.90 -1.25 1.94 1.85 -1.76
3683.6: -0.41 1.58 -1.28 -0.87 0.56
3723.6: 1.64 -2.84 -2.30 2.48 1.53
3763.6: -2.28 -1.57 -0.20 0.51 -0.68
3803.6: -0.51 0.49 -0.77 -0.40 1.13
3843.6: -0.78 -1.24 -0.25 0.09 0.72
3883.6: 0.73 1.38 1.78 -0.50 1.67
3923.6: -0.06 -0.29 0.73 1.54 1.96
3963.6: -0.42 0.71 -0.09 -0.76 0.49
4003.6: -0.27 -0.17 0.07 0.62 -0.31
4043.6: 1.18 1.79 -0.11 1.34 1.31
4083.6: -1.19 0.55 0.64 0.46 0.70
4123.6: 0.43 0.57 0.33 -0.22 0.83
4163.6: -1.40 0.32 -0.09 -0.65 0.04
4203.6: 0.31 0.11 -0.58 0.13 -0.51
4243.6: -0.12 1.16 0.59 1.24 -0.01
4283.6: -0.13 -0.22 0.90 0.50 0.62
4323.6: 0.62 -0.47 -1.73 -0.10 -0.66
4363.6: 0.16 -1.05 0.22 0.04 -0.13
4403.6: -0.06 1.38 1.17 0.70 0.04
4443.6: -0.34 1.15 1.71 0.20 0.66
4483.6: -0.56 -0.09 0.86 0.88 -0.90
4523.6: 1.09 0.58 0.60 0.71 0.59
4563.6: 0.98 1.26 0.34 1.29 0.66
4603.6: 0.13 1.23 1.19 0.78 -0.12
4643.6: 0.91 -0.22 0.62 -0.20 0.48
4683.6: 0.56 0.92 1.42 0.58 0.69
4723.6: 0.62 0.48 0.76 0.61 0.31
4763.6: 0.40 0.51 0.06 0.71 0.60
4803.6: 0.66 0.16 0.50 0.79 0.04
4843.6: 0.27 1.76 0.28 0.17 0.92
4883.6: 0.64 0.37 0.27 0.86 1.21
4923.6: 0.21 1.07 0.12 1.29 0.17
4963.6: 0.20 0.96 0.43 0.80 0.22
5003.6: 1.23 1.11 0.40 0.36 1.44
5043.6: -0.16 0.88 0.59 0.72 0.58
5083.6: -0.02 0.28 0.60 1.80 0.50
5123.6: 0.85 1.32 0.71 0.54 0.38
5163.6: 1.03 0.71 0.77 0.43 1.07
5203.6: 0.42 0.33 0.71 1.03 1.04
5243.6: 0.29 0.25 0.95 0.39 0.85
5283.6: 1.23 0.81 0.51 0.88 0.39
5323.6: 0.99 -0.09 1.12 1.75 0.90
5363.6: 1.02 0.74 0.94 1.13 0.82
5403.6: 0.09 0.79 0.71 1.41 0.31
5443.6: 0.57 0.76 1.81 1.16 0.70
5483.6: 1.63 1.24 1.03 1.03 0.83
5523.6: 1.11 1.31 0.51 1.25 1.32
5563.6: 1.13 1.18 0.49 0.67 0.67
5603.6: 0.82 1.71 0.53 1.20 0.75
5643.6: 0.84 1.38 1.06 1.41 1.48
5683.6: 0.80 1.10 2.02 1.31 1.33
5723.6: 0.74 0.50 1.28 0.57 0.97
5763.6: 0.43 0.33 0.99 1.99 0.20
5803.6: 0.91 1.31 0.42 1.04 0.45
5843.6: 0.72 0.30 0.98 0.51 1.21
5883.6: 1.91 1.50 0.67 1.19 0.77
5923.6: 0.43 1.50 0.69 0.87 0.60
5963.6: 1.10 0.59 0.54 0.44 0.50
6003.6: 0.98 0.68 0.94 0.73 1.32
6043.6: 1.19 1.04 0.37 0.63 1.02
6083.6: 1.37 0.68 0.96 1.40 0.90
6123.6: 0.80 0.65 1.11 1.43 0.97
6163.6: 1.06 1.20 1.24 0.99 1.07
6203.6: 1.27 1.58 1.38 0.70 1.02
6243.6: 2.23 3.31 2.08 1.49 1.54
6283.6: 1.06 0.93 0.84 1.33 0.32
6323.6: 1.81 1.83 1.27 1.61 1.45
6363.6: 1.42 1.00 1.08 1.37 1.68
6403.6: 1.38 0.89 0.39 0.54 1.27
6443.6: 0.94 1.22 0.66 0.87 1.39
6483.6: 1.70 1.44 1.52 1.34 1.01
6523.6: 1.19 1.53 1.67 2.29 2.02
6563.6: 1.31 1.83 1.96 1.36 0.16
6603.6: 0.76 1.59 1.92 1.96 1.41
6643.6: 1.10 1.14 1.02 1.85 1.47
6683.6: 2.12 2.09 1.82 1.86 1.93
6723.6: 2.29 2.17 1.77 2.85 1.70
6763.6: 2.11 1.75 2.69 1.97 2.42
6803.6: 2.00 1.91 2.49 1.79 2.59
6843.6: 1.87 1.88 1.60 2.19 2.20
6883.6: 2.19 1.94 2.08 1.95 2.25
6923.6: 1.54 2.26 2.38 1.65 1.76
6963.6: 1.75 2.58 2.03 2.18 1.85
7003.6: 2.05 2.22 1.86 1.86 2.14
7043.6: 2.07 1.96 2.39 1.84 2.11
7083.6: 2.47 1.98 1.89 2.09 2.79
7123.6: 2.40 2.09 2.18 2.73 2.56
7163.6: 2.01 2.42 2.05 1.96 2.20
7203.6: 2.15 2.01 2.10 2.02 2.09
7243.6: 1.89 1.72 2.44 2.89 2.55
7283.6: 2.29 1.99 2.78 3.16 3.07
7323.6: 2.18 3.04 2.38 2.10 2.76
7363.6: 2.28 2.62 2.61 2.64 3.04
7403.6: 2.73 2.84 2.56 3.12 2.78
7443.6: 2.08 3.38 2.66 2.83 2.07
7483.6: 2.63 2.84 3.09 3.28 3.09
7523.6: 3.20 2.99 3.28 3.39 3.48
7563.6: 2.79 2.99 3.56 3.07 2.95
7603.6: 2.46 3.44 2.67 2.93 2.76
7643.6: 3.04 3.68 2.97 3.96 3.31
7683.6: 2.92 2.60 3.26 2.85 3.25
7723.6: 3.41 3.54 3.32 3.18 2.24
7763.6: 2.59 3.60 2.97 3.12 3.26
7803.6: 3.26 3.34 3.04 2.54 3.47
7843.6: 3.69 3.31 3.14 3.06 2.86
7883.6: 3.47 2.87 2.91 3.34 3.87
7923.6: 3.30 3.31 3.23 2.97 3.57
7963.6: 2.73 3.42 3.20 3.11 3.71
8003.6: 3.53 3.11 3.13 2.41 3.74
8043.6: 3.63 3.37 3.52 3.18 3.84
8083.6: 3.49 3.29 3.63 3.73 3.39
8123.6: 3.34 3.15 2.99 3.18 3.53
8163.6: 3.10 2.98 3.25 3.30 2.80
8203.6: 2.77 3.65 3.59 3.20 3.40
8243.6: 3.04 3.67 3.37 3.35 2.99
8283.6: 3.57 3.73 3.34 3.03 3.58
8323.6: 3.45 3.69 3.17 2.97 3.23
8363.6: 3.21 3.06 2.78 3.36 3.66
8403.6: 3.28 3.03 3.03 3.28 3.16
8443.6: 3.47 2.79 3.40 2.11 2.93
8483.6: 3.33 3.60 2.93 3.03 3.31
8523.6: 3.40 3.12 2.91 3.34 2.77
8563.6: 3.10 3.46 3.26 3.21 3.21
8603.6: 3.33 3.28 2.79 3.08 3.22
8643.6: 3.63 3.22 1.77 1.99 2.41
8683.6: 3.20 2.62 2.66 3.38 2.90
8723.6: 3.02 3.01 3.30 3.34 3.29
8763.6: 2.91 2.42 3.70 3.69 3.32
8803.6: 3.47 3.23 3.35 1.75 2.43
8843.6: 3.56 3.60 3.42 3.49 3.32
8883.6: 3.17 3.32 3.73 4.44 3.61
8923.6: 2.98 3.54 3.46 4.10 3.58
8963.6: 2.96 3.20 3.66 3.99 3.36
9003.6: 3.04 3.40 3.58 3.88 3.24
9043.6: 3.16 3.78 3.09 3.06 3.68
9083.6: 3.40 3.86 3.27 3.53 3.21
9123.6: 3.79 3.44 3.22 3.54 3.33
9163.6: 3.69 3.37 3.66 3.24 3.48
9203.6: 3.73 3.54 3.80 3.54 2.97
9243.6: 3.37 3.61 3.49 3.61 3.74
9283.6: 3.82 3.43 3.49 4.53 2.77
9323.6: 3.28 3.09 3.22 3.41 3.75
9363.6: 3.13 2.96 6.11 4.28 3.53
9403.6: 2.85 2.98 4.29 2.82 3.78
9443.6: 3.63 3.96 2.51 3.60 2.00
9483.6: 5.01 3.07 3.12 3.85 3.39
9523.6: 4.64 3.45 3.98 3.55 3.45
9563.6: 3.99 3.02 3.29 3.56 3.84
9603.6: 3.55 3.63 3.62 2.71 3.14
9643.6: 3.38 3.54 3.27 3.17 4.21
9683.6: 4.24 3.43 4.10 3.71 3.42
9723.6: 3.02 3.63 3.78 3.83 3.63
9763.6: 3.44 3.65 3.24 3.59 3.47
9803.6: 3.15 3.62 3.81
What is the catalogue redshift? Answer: 0.68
